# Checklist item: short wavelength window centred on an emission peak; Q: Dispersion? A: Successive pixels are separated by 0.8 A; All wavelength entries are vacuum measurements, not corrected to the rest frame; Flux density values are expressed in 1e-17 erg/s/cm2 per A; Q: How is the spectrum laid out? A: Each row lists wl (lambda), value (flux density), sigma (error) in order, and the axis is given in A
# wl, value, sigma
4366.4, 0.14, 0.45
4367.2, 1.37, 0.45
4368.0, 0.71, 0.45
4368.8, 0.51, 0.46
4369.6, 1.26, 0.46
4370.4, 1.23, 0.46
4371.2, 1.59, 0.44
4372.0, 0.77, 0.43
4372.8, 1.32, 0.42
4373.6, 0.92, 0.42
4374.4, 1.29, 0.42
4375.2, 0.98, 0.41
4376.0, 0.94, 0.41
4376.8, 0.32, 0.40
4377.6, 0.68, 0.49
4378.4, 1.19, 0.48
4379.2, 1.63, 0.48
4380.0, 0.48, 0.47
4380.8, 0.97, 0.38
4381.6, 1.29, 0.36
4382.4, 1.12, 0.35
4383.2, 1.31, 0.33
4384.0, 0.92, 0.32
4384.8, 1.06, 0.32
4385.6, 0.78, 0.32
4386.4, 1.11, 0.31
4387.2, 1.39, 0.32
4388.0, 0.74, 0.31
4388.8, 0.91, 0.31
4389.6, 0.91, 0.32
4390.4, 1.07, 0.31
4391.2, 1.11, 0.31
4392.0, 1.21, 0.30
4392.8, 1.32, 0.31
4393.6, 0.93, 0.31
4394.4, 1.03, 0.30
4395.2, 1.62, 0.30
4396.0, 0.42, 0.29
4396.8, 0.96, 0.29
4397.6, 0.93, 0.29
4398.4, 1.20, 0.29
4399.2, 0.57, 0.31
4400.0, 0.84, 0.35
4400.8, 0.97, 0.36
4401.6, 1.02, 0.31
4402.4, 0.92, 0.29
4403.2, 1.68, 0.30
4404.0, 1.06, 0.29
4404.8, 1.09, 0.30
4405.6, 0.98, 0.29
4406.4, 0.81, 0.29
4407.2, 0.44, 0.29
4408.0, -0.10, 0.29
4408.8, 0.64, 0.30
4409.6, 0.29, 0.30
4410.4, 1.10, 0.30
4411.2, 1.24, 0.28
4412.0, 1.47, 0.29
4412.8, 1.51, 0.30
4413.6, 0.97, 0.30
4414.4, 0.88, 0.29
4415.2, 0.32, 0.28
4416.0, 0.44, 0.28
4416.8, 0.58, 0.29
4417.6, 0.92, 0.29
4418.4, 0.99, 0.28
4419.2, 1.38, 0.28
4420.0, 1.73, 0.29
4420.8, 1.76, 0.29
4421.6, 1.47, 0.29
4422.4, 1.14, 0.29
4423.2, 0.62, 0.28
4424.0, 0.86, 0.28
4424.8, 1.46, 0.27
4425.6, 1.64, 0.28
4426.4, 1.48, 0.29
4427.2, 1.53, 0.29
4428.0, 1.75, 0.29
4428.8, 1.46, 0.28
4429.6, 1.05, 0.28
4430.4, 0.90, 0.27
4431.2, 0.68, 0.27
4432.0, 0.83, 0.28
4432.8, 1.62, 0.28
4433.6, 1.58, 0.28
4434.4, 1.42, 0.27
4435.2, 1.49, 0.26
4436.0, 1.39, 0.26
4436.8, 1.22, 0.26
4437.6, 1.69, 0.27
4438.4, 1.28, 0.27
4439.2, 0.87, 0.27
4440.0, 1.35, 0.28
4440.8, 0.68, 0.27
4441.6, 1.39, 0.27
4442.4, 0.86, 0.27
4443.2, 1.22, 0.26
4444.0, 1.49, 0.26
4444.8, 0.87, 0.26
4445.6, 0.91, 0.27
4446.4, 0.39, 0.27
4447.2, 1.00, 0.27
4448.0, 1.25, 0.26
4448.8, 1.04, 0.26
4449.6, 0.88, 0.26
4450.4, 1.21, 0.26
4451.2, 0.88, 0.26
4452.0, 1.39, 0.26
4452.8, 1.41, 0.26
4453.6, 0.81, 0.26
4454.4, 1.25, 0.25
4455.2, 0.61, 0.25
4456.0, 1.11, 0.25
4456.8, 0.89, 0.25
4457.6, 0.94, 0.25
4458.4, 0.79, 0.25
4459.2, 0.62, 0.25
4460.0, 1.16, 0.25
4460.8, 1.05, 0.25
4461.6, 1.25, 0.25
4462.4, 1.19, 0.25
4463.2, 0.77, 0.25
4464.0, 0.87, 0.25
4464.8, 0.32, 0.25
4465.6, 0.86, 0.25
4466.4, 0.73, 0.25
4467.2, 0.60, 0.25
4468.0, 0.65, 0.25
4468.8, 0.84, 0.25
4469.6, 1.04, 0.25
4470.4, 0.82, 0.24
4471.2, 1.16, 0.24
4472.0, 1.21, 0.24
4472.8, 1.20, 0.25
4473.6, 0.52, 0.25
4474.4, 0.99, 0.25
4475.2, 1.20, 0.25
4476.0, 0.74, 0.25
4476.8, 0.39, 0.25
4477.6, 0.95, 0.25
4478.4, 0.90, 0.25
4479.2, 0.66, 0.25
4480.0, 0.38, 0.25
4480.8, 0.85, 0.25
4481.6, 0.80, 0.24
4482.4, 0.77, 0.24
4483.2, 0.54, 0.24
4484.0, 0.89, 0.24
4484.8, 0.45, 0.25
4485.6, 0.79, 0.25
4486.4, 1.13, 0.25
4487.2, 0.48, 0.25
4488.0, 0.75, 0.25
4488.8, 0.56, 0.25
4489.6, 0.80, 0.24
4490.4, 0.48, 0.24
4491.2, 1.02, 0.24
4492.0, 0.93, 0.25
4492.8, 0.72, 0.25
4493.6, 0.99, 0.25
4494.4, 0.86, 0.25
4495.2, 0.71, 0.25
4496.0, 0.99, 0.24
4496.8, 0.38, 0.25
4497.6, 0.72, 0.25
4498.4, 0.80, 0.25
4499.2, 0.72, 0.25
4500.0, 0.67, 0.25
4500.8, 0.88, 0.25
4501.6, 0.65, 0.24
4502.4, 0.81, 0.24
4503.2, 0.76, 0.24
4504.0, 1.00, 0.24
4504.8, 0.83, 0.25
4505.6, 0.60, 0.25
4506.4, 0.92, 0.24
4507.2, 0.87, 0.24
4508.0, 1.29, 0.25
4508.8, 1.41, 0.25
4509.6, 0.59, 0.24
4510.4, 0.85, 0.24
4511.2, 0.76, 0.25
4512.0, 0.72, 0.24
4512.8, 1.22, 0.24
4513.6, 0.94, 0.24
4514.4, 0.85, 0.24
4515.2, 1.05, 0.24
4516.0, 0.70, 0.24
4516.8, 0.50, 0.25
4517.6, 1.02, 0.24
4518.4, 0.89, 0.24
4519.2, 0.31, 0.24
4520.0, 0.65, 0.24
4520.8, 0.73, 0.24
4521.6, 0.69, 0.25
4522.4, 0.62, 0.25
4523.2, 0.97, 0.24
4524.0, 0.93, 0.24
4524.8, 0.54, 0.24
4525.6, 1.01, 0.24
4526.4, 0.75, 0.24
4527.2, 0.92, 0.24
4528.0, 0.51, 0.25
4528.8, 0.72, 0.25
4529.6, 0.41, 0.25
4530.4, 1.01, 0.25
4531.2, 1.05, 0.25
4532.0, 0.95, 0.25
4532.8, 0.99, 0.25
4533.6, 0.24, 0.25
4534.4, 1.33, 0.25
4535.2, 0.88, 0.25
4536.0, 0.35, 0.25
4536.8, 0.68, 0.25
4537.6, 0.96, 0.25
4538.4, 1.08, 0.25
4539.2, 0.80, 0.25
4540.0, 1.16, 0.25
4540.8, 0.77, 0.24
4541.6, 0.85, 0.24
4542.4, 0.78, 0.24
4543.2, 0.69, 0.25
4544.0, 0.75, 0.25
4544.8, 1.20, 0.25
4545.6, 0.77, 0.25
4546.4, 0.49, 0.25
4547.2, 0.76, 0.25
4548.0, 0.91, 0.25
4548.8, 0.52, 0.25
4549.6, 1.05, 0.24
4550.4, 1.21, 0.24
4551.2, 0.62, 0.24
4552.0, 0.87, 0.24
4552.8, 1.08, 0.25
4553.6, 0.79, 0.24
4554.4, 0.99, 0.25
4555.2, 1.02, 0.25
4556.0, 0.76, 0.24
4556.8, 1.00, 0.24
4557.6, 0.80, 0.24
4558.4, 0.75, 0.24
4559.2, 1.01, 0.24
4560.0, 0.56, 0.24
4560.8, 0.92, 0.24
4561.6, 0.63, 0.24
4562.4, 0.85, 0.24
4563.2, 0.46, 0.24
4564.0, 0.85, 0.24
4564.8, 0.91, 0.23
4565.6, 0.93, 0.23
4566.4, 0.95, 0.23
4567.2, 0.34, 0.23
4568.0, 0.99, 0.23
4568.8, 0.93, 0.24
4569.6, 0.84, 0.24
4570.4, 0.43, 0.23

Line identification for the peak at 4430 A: C IV 1549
